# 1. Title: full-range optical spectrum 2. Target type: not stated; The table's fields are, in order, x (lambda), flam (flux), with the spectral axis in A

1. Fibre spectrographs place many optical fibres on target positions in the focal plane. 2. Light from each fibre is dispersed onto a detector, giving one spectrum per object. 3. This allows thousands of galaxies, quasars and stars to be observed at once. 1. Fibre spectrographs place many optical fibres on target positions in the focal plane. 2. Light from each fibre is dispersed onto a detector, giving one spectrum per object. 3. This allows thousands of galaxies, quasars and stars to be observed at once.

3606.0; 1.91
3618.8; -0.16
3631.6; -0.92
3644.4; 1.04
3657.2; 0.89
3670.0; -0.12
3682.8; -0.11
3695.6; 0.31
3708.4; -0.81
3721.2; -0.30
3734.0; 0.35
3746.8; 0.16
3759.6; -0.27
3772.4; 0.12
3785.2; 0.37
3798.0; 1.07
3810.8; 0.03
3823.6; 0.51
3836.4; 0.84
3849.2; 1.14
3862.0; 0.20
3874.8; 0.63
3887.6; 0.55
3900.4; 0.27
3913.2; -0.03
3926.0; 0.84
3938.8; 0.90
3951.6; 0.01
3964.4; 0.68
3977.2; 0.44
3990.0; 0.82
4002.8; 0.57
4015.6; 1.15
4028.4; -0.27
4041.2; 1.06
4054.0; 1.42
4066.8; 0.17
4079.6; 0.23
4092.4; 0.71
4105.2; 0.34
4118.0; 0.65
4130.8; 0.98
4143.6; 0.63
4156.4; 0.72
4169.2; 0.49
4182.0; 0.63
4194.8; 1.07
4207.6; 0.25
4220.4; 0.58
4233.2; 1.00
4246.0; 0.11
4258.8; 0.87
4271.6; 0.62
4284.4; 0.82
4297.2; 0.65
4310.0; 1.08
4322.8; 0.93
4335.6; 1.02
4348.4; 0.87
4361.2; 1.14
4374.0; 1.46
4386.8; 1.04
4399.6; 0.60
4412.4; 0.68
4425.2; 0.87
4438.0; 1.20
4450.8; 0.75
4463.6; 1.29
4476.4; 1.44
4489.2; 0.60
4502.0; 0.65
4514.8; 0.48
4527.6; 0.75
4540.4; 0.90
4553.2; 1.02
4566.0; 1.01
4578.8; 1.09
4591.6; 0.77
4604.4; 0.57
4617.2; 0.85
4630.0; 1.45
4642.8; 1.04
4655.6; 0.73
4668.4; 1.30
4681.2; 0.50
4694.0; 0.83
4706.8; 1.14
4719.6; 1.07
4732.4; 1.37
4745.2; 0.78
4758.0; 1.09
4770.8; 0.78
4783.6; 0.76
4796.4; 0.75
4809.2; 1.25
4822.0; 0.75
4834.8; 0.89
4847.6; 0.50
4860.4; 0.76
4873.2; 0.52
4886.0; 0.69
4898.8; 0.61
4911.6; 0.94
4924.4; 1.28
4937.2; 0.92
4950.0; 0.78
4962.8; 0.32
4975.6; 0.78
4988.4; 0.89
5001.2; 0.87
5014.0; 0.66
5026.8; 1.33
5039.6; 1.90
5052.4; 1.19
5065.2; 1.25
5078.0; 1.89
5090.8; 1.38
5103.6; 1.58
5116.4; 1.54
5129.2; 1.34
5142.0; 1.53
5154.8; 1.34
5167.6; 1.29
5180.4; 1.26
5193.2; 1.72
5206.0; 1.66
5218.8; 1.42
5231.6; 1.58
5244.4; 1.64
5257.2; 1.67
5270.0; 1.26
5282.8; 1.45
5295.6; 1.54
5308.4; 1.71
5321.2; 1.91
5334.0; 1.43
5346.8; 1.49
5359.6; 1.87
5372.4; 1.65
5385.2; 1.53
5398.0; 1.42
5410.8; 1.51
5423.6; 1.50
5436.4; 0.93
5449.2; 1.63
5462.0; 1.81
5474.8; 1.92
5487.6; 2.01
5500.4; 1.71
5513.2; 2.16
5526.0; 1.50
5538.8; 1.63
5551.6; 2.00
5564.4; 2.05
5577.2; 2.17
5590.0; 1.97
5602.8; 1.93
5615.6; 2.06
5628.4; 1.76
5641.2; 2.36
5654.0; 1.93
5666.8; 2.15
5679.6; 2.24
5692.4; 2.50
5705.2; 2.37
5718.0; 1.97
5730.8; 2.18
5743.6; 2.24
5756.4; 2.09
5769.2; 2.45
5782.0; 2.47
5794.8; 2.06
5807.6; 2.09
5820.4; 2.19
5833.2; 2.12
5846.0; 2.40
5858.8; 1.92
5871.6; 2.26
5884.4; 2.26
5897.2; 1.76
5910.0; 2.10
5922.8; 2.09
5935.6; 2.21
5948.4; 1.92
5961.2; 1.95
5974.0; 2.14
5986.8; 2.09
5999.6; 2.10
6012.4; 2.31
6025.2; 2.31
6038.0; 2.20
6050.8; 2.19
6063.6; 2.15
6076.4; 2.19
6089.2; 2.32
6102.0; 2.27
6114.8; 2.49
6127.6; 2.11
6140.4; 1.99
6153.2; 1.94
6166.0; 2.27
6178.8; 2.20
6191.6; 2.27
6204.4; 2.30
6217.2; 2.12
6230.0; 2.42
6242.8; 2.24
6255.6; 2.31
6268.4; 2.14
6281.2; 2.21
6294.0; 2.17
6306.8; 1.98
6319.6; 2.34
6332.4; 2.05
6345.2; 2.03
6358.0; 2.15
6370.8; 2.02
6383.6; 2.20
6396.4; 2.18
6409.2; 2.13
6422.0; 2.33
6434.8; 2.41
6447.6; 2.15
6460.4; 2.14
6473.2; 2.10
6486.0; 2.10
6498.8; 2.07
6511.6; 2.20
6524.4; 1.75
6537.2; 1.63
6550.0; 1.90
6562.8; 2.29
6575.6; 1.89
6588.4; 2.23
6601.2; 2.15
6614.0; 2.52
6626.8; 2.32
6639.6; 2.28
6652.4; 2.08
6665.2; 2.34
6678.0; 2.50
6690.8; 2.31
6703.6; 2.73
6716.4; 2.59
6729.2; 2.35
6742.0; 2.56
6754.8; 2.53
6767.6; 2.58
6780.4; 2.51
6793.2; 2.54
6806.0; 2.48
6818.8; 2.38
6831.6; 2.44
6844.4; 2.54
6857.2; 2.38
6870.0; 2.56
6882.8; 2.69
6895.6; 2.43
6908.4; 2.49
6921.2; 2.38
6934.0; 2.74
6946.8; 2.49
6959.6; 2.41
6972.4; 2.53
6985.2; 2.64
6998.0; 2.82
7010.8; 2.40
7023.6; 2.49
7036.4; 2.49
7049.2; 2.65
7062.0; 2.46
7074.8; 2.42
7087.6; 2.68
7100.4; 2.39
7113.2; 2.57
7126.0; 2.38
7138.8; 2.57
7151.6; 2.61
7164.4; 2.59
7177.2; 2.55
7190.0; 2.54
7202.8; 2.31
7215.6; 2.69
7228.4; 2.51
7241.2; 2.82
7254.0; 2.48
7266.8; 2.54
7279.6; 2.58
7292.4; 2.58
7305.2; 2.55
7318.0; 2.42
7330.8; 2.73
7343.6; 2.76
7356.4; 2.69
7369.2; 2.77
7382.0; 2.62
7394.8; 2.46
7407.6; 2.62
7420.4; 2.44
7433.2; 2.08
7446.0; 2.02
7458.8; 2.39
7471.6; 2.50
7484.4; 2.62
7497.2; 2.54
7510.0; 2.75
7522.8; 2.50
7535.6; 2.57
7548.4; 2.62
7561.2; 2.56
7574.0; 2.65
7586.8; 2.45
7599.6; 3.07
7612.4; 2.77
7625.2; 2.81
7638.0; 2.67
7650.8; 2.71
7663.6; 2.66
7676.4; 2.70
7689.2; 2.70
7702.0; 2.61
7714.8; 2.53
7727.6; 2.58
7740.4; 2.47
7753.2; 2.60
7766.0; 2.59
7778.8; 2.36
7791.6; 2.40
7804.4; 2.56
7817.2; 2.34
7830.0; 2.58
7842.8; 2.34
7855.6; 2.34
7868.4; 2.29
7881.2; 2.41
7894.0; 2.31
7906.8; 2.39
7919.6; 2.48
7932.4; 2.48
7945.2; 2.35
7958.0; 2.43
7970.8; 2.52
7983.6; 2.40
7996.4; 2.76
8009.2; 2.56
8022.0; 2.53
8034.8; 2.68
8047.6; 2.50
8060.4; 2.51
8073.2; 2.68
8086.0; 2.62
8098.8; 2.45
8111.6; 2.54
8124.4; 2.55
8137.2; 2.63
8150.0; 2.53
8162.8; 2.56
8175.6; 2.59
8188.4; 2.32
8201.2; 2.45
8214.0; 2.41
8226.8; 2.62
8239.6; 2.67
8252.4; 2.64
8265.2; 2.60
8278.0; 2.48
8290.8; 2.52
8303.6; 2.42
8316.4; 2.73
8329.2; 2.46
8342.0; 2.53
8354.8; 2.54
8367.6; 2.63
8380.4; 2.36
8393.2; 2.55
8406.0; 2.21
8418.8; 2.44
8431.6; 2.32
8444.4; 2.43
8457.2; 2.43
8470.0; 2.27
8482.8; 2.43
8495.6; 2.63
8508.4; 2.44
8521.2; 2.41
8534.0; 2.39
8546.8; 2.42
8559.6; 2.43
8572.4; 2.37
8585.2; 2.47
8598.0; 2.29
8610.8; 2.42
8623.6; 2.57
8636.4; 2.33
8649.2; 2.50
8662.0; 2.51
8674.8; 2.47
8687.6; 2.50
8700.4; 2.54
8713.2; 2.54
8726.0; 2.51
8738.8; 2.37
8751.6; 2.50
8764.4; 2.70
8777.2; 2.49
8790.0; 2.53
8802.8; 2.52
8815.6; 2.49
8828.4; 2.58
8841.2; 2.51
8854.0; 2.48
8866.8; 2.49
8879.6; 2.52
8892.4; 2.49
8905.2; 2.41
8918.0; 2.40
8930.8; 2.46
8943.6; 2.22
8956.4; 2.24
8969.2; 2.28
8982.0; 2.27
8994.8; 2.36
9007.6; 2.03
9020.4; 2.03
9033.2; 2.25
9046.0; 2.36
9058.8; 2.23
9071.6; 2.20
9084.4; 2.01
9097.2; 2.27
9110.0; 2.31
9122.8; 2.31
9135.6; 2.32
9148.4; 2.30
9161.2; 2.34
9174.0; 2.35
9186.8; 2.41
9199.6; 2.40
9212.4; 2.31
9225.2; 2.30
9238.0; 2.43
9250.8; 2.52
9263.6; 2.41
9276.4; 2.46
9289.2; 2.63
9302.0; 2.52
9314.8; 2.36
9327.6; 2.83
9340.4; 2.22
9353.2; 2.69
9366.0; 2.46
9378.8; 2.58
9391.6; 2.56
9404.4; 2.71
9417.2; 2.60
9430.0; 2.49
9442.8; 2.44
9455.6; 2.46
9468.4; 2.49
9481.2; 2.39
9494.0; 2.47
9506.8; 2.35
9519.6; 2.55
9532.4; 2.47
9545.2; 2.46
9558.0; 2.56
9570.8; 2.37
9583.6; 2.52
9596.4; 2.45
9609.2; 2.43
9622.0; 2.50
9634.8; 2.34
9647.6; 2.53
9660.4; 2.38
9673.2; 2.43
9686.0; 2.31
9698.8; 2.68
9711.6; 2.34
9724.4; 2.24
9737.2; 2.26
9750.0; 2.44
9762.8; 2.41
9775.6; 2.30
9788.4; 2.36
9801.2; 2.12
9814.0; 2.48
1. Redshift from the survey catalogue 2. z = 0.262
